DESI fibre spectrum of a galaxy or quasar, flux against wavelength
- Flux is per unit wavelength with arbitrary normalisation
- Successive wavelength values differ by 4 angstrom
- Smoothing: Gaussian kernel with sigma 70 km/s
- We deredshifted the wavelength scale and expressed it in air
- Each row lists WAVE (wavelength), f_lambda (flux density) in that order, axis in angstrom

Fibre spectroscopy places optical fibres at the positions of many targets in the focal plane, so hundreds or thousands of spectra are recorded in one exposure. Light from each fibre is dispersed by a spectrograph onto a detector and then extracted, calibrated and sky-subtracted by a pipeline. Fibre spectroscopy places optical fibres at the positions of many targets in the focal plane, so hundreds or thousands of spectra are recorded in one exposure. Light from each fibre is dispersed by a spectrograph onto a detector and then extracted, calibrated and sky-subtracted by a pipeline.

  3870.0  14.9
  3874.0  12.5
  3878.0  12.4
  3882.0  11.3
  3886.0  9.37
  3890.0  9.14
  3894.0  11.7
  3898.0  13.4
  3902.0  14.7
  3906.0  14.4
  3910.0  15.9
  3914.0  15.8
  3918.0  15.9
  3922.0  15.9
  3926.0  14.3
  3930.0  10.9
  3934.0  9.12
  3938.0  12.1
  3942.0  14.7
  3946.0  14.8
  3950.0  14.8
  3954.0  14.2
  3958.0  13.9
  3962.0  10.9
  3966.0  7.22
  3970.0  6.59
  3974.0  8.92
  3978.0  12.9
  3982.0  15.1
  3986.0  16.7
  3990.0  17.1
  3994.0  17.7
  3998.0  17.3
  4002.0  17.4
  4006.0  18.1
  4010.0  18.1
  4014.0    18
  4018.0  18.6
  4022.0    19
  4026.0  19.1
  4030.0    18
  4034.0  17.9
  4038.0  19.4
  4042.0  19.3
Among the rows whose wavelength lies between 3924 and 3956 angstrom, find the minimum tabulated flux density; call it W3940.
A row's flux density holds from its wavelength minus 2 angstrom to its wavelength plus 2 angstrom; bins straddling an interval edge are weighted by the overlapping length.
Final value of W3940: 9.12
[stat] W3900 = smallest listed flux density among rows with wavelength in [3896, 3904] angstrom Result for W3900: 13.4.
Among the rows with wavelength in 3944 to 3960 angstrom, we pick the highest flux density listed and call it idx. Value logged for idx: 14.8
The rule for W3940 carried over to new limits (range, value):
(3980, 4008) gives 15.1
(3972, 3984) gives 8.92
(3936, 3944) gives 12.1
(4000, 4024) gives 17.4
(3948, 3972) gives 6.59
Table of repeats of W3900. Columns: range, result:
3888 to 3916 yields 9.14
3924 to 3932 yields 10.9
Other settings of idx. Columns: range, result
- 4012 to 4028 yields 19.1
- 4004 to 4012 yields 18.1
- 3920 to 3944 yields 15.9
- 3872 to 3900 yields 13.4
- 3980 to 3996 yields 17.7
